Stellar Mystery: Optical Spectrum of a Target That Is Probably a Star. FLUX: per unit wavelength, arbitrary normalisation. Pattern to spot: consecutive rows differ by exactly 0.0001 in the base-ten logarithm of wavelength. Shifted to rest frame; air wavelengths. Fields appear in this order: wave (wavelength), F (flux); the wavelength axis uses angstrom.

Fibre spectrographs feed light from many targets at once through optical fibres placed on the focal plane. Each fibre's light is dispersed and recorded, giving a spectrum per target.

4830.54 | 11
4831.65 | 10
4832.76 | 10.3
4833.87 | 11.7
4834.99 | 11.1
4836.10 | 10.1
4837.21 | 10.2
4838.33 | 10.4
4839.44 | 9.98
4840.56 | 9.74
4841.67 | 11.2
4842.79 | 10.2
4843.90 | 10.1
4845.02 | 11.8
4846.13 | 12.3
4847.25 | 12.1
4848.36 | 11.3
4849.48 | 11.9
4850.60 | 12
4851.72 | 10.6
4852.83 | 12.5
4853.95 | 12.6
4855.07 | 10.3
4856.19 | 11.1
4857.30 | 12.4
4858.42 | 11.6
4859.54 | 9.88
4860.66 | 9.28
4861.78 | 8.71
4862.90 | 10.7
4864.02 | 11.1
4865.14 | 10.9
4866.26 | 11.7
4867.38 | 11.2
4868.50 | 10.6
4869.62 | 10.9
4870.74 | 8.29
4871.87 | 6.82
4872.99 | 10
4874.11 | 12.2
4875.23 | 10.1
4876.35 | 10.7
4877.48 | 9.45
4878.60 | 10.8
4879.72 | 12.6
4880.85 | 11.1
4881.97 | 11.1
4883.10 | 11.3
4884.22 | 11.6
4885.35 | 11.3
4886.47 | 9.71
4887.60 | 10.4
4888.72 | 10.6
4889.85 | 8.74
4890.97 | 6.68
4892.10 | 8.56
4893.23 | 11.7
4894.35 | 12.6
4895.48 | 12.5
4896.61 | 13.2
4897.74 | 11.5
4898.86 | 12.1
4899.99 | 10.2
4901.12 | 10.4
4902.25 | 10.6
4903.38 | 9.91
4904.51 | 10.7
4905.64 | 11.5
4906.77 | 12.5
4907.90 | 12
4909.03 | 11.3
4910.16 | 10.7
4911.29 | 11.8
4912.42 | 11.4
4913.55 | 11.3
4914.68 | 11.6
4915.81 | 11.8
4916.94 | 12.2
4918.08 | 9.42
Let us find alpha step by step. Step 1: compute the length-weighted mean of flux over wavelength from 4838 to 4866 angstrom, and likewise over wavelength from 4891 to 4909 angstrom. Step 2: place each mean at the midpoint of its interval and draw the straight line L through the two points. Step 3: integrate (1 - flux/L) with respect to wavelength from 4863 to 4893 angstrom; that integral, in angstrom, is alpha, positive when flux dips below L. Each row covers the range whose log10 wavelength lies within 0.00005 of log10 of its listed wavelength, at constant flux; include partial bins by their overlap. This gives 2.0 angstrom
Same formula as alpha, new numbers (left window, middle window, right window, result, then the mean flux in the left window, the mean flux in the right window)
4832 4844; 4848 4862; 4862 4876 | -1.0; 10.5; 10.3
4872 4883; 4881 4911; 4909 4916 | 0.5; 10.8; 11.4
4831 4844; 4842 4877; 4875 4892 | -1.4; 10.4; 10.4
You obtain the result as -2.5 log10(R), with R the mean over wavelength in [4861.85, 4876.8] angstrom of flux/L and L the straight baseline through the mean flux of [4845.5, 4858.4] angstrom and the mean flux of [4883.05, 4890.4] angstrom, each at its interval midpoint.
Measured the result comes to 0.08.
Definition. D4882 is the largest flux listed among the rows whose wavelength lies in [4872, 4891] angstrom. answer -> 12.6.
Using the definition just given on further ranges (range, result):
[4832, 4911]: 13.2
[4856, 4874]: 12.4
